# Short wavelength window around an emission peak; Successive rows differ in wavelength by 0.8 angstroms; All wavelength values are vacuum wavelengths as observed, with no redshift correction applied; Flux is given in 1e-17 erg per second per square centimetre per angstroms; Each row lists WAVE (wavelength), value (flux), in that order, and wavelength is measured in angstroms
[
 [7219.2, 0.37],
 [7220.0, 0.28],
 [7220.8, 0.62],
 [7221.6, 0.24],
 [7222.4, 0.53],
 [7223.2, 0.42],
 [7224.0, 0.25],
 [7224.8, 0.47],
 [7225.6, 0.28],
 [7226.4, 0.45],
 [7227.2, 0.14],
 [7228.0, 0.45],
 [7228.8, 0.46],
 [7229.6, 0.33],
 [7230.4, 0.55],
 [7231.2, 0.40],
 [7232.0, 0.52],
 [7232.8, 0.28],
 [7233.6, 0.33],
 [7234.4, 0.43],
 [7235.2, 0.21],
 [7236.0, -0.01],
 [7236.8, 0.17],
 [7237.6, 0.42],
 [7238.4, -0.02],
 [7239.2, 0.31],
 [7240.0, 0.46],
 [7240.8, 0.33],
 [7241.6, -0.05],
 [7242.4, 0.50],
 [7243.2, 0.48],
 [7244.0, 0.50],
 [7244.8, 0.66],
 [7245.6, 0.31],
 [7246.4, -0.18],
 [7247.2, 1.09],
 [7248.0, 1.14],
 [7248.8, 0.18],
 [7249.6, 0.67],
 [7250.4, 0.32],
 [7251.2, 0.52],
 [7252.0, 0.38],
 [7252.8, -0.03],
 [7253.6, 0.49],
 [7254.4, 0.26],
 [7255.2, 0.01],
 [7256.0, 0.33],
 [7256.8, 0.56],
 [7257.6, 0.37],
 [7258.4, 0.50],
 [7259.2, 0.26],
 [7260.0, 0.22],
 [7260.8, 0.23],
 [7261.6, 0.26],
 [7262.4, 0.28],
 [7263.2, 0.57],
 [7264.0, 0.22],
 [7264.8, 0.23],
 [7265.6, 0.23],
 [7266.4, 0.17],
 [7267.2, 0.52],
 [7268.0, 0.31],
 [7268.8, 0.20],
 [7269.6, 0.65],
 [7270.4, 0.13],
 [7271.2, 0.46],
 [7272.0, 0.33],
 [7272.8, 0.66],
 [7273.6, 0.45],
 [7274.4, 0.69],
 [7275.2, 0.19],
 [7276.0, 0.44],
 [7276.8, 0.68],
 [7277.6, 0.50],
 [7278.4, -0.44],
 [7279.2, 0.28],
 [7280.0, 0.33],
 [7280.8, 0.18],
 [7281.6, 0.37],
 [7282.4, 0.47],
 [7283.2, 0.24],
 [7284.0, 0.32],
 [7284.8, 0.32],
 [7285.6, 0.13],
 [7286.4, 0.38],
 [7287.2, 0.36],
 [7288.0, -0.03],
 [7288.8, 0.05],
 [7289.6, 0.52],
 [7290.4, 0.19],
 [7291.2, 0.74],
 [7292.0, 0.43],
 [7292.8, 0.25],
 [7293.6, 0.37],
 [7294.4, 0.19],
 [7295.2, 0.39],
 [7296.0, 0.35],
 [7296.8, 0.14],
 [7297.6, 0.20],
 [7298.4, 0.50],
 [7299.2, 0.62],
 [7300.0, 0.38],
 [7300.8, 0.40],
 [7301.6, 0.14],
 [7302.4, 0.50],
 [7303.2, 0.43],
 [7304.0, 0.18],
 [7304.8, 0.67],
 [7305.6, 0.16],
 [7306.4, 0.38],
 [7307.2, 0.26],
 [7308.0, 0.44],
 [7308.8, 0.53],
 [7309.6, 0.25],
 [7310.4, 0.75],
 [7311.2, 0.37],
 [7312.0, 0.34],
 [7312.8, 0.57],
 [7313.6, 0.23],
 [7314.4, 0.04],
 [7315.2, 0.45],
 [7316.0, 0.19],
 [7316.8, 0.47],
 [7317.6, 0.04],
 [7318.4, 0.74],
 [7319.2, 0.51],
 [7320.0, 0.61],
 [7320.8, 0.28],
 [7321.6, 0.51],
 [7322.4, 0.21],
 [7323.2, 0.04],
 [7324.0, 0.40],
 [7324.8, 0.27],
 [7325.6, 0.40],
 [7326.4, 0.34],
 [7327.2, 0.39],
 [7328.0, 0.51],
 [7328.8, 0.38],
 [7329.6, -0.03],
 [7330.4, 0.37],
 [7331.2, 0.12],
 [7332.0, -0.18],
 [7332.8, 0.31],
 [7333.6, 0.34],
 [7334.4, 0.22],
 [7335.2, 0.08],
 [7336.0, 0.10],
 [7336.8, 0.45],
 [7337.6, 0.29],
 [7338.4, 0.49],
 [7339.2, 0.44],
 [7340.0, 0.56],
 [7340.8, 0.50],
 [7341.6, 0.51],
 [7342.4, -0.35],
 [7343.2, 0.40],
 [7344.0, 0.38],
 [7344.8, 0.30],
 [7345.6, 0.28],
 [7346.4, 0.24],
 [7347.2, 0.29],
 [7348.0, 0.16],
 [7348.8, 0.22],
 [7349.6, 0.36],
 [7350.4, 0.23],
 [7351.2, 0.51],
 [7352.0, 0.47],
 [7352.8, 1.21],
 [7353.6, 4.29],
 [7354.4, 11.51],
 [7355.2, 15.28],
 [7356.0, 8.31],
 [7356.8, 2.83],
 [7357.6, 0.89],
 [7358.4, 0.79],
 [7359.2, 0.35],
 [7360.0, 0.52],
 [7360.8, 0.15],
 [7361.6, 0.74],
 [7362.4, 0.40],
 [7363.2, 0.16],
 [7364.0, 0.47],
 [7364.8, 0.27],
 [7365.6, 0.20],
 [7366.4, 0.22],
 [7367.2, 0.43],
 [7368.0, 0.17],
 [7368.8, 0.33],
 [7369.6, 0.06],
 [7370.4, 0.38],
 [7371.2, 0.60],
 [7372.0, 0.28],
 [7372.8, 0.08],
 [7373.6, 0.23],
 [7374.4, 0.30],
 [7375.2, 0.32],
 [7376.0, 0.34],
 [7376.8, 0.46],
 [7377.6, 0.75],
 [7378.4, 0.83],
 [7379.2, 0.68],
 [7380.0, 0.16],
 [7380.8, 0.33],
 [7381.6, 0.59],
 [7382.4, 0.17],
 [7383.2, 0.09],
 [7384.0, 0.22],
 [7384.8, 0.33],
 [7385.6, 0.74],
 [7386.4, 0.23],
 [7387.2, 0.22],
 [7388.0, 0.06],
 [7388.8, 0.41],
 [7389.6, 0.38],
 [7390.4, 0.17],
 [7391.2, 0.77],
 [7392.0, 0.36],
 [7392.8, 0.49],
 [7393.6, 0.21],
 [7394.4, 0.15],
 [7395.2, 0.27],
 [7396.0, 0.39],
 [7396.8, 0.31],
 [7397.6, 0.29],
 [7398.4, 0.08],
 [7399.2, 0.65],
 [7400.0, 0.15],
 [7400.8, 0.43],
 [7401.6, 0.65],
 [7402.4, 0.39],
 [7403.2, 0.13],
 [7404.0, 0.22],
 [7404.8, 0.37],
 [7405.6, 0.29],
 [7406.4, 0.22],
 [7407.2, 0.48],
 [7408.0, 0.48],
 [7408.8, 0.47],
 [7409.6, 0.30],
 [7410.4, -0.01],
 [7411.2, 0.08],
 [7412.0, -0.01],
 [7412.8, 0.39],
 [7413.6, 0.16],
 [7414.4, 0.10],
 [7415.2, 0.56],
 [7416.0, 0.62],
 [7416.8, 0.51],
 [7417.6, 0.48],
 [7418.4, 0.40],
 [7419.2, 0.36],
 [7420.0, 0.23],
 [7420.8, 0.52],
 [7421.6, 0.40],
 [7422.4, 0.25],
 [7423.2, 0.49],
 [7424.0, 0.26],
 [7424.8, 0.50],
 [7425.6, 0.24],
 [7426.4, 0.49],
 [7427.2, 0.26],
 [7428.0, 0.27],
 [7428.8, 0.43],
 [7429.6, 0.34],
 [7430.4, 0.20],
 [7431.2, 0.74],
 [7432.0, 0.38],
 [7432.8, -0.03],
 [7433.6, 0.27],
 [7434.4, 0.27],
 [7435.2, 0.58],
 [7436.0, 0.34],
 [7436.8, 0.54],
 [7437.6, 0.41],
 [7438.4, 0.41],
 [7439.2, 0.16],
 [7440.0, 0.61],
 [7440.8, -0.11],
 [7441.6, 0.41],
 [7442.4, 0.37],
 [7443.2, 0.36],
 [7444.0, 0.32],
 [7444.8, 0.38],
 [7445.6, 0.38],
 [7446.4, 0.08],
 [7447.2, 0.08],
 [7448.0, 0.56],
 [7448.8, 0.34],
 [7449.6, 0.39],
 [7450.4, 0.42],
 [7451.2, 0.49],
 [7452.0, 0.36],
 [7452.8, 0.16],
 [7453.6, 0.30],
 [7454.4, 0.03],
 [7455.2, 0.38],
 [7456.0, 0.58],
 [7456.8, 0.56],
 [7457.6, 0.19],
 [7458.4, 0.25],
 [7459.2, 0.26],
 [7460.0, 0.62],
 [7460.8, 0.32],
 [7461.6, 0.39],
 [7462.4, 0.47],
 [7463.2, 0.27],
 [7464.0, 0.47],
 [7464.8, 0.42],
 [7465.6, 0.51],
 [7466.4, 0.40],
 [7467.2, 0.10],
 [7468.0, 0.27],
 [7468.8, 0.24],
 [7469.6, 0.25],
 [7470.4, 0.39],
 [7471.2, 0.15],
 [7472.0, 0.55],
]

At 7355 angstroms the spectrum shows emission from Halpha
